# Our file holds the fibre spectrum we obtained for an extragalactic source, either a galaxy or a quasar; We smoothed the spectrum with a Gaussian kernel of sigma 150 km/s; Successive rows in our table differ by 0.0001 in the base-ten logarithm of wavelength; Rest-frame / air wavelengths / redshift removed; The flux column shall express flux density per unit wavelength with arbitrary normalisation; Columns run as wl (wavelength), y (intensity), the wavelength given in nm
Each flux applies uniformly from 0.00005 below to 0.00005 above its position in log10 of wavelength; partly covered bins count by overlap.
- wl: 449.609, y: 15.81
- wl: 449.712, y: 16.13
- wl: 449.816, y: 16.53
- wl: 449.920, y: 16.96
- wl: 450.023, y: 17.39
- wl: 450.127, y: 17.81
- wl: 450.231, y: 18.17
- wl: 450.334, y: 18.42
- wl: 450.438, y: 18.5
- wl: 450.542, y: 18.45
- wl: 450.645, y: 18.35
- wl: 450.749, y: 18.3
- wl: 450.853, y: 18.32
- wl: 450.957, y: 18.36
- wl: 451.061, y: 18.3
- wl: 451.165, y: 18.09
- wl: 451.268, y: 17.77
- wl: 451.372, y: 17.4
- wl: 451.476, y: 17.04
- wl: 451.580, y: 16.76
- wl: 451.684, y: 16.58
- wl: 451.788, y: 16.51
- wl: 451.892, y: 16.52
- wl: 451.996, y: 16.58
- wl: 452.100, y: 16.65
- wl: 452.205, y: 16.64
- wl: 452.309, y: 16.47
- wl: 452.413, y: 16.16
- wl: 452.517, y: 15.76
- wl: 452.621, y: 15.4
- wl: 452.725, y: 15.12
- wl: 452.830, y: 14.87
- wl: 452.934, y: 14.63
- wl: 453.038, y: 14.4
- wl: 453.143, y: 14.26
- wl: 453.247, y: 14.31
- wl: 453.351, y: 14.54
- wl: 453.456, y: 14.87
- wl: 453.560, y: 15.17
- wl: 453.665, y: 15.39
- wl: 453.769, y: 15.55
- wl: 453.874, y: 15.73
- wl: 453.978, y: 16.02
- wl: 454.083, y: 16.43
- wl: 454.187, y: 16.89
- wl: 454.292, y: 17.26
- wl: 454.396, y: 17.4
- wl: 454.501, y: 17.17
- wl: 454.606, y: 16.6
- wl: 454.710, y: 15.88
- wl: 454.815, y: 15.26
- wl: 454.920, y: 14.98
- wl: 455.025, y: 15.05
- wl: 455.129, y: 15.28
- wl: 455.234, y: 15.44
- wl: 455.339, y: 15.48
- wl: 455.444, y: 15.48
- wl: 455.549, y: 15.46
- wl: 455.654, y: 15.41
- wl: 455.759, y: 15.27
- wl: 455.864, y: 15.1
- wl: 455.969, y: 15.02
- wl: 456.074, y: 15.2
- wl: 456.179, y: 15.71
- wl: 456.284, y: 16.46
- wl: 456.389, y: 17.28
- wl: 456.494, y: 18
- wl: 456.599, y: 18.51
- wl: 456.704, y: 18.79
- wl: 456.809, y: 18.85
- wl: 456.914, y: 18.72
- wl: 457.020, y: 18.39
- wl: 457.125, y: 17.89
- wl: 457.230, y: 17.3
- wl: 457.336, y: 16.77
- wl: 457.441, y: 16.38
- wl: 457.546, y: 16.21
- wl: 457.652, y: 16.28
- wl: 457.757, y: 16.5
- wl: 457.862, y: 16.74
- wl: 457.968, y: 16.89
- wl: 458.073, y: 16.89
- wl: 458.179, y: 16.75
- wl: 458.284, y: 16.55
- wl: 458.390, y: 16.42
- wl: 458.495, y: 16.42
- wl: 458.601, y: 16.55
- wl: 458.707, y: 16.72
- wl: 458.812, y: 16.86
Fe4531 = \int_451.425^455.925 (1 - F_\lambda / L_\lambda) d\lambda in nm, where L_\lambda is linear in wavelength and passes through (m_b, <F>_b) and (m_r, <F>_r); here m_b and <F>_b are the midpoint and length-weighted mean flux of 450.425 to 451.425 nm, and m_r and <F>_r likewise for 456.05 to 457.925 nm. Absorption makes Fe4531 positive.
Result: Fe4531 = 0.51 nm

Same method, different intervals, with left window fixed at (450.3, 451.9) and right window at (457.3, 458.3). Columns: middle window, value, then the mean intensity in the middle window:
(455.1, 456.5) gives 0.10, 15.7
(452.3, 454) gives 0.22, 15.2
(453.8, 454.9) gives 0.05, 16.4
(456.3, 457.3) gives -0.08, 18.1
